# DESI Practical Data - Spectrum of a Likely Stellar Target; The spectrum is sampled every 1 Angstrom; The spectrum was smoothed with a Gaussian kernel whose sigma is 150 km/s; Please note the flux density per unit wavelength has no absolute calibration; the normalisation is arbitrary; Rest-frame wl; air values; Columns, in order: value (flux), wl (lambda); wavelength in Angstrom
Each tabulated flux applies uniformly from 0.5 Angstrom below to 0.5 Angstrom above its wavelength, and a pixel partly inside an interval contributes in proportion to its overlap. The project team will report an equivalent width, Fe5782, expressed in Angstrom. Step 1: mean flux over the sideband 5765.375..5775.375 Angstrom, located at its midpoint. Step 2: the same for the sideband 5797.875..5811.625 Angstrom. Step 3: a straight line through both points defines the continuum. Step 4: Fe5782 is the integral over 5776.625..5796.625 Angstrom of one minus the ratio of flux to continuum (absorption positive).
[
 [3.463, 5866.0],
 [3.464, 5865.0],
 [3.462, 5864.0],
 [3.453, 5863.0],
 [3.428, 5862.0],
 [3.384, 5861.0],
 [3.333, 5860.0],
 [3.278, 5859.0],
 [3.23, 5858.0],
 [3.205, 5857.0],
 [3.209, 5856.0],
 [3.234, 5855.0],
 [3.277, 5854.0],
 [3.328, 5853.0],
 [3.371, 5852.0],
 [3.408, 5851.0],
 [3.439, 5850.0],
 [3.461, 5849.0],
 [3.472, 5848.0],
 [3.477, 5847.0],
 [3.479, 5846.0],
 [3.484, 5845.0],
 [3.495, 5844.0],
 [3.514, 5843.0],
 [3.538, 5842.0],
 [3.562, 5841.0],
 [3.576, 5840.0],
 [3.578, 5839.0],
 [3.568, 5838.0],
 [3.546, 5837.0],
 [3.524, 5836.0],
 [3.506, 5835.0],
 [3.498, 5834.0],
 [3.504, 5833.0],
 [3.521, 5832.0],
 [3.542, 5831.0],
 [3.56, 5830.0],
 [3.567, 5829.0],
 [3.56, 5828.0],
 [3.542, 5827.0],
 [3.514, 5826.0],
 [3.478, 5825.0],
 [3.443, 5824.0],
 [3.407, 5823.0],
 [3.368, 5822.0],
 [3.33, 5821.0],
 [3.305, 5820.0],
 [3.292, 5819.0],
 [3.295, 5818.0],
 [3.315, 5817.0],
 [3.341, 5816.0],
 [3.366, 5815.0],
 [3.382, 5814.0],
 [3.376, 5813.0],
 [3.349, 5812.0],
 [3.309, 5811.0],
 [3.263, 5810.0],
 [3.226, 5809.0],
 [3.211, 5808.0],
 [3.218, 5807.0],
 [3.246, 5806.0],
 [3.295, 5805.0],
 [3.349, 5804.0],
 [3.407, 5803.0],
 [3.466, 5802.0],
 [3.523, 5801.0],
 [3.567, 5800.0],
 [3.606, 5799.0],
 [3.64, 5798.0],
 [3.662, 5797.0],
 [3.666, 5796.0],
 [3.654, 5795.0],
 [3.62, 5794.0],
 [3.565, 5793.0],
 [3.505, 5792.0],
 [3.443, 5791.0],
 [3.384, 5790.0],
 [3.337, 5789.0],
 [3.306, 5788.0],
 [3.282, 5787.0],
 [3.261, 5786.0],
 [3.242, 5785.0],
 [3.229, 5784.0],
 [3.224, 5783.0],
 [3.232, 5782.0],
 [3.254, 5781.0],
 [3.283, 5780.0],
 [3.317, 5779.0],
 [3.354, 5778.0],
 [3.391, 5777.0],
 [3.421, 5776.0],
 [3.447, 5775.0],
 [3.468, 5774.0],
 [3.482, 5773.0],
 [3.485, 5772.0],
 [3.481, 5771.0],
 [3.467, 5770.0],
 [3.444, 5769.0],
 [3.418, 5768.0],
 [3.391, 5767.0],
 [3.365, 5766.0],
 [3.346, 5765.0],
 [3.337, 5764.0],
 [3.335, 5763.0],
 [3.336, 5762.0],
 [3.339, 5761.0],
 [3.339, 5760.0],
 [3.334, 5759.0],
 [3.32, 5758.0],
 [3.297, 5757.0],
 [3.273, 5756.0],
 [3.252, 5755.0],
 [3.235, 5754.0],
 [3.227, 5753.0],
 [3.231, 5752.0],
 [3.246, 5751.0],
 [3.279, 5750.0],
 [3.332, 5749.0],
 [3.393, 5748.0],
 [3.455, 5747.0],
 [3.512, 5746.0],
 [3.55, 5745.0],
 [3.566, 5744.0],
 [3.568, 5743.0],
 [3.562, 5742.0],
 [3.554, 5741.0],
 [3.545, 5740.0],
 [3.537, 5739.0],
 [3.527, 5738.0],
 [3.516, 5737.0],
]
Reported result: 0.2 Angstrom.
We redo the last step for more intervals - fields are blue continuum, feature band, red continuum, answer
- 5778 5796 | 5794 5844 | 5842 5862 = -1.2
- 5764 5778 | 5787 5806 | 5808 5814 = -0.8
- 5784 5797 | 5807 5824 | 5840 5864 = 0.5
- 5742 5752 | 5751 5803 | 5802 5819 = -0.3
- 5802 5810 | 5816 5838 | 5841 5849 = -0.4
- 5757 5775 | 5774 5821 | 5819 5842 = 0.9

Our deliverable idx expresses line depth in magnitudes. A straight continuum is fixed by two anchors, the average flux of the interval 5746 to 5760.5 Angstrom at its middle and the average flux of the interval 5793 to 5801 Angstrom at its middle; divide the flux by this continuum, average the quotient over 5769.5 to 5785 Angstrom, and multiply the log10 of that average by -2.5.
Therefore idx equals 0.04 mag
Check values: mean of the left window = 3.31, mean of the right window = 3.62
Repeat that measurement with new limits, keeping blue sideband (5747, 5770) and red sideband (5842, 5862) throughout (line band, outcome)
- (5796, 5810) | -0.02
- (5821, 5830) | -0.04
